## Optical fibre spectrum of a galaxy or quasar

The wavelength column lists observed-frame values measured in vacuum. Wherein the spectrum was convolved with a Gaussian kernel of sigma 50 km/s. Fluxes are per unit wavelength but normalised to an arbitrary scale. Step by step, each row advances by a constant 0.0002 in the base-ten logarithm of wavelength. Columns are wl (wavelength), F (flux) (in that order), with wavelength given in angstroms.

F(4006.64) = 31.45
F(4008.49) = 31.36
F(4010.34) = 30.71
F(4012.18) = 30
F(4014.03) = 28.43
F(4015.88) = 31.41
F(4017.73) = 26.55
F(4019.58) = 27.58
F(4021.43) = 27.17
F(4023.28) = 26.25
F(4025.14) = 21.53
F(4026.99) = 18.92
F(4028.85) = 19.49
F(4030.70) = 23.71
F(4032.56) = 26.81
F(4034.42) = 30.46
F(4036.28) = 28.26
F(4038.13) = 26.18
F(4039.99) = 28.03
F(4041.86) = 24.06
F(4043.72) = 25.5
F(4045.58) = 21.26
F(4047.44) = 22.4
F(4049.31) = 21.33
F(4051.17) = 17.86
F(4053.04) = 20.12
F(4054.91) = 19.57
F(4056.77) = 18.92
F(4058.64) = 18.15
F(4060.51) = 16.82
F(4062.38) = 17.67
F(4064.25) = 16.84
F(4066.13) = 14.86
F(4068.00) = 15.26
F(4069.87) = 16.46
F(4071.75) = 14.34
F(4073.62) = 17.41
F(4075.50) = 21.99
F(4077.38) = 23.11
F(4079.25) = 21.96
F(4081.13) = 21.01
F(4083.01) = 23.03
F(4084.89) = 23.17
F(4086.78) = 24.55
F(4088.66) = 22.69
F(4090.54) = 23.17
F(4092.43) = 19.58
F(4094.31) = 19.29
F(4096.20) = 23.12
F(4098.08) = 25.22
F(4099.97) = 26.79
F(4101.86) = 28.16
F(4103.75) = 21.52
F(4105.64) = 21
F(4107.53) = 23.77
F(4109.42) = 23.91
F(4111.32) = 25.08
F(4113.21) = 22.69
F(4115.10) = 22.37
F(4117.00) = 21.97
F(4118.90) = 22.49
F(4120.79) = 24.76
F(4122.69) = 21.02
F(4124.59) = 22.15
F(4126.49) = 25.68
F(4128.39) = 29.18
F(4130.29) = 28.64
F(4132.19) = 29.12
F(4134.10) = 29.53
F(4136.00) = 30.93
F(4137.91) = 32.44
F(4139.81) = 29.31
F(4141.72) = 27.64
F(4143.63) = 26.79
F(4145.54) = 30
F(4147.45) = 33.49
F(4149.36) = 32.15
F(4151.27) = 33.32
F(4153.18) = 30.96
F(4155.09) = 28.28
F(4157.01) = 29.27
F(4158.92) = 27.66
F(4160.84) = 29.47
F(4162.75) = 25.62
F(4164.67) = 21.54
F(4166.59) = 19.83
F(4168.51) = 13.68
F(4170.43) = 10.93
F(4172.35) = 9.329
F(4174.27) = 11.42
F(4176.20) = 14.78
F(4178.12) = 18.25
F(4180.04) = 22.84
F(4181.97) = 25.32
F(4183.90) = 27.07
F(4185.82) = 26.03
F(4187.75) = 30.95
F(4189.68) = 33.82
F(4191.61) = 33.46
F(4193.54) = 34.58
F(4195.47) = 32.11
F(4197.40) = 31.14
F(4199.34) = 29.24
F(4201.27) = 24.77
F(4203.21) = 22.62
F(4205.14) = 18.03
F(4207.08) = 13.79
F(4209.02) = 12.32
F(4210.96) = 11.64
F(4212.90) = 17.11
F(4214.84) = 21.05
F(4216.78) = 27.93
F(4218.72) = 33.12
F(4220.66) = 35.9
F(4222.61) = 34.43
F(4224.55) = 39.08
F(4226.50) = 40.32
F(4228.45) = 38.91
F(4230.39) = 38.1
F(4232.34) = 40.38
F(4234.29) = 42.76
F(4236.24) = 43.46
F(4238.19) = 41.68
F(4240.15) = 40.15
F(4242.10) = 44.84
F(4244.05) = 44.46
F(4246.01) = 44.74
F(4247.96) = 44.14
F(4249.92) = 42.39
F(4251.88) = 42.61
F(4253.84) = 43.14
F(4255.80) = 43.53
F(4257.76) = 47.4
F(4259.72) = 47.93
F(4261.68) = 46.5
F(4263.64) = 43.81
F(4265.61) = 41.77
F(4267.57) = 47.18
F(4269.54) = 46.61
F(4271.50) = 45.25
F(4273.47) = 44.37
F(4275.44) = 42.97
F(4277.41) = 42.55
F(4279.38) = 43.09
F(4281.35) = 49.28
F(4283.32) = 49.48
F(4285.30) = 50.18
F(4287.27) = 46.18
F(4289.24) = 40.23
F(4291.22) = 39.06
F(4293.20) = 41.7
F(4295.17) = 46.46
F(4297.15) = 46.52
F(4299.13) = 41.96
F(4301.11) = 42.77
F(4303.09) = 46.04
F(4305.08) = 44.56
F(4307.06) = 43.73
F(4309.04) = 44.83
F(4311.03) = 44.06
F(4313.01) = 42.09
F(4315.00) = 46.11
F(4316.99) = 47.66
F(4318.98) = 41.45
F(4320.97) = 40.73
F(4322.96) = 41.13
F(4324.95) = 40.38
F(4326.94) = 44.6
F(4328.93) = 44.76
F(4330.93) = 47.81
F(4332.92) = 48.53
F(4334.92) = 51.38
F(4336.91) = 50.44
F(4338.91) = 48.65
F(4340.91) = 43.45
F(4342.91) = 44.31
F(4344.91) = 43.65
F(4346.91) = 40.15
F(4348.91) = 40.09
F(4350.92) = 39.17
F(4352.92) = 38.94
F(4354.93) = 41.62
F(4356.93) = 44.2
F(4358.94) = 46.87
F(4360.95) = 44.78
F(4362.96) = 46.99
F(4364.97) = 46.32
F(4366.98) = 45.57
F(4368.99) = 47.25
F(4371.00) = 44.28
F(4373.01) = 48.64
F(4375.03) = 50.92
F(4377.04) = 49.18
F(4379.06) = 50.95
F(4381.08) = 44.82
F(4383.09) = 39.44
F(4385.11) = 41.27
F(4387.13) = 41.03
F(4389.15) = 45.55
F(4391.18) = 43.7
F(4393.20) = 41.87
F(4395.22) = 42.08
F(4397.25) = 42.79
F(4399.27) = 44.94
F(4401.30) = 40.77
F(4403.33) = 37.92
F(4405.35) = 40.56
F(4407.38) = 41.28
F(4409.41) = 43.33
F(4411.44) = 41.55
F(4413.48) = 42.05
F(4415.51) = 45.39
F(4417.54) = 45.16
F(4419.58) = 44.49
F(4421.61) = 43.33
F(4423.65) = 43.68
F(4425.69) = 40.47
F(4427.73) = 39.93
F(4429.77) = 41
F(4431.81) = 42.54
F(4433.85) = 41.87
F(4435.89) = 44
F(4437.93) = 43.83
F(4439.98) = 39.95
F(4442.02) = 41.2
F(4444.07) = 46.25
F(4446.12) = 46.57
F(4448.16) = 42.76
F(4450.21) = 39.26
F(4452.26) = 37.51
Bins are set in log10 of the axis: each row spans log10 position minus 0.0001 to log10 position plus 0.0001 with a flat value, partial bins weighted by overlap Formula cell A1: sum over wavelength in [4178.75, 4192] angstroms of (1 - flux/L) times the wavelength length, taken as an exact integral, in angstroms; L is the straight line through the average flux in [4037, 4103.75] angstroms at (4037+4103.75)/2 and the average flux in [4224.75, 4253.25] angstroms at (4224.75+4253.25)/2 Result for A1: 2.8 angstroms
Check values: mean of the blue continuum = 21.2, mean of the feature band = 28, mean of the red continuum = 42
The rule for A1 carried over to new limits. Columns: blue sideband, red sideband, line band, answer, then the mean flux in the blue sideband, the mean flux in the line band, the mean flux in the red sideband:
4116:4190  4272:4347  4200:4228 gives 6.5 angstroms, 25.2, 25.5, 44.7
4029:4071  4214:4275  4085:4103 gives 1.6 angstroms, 21.3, 23.6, 41.3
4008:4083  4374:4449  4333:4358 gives -2.9 angstroms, 22.7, 44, 43.2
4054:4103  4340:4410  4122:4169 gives -3.7 angstroms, 20.5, 27.7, 43.7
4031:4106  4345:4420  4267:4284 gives -4.4 angstroms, 21.7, 45.5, 43.7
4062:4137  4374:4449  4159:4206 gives 7.5 angstroms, 22.7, 23.7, 43.2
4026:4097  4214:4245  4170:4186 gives 7.1 angstroms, 21.2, 18.3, 38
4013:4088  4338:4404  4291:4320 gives -3.3 angstroms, 22.2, 44.1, 44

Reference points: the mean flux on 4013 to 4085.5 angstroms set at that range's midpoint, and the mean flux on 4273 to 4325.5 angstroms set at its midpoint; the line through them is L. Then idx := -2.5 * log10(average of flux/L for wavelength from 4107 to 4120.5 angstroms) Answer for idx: 0.19 mag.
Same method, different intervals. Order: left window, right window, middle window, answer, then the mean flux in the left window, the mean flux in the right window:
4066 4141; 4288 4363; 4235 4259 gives -0.19 mag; 23.4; 44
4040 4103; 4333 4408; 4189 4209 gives 0.16 mag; 20.9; 44.3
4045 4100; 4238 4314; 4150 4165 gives 0.06 mag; 20.2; 44.4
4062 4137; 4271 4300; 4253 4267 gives -0.08 mag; 22.7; 44.6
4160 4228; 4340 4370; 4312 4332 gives -0.11 mag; 24.5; 43.6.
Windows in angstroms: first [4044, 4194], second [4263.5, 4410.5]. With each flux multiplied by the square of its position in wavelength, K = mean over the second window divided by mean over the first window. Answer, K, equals 2.1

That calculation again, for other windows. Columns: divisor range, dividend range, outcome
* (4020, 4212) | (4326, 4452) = 2.12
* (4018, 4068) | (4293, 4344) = 2.31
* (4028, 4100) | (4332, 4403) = 2.40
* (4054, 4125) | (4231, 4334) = 2.28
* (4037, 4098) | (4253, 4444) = 2.43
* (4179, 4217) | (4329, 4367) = 1.95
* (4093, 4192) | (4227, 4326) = 1.87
